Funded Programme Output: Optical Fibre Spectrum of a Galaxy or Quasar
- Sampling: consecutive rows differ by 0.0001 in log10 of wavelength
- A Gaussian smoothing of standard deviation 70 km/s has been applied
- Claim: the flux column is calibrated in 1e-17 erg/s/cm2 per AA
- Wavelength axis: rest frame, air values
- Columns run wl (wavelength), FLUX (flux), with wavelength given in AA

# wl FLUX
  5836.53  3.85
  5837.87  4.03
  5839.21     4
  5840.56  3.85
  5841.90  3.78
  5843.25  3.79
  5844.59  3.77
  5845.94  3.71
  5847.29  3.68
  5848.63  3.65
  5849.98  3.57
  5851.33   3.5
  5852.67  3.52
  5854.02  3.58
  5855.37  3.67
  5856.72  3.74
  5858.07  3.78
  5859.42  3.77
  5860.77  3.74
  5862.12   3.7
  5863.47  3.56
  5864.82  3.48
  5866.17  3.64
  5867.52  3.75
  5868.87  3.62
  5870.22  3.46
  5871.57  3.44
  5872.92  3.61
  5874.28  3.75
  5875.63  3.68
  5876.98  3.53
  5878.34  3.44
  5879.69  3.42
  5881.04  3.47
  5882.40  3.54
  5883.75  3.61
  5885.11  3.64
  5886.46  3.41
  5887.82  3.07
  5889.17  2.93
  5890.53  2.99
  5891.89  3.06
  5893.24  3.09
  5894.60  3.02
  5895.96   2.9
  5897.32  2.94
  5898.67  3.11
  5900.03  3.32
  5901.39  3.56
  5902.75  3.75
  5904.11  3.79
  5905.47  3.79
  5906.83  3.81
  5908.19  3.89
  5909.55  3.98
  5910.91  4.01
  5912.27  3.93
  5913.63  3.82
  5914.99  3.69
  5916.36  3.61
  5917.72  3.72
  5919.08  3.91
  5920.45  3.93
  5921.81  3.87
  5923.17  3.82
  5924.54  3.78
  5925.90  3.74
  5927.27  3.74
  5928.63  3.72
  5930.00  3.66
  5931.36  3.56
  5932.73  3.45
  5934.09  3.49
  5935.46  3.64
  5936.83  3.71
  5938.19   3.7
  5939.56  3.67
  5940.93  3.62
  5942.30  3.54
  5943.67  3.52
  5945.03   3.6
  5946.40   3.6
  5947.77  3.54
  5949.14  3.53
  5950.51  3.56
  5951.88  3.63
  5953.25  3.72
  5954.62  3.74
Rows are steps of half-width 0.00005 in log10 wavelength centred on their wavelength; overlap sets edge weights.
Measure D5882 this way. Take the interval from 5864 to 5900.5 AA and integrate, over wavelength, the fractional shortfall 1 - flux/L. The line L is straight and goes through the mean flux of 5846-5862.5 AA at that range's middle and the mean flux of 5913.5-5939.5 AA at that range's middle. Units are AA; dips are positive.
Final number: 3.1 AA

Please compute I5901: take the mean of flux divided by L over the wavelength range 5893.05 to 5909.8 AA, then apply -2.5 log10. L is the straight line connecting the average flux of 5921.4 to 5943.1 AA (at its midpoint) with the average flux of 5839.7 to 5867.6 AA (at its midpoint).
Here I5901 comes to 0.07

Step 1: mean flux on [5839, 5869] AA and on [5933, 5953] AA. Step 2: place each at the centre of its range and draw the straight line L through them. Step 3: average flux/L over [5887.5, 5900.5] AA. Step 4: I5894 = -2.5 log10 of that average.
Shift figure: 0.20 mag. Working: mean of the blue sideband 3.68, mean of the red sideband 3.6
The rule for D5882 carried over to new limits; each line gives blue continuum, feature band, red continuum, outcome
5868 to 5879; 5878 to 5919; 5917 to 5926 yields 2.5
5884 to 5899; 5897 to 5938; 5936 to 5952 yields -4.2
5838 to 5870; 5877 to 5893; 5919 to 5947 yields 1.6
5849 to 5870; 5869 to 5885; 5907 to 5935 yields 0.6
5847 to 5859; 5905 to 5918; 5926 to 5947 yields -0.7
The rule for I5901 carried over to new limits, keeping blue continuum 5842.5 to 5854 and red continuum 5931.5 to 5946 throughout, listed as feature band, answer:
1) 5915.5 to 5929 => -0.05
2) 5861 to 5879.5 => 0.01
